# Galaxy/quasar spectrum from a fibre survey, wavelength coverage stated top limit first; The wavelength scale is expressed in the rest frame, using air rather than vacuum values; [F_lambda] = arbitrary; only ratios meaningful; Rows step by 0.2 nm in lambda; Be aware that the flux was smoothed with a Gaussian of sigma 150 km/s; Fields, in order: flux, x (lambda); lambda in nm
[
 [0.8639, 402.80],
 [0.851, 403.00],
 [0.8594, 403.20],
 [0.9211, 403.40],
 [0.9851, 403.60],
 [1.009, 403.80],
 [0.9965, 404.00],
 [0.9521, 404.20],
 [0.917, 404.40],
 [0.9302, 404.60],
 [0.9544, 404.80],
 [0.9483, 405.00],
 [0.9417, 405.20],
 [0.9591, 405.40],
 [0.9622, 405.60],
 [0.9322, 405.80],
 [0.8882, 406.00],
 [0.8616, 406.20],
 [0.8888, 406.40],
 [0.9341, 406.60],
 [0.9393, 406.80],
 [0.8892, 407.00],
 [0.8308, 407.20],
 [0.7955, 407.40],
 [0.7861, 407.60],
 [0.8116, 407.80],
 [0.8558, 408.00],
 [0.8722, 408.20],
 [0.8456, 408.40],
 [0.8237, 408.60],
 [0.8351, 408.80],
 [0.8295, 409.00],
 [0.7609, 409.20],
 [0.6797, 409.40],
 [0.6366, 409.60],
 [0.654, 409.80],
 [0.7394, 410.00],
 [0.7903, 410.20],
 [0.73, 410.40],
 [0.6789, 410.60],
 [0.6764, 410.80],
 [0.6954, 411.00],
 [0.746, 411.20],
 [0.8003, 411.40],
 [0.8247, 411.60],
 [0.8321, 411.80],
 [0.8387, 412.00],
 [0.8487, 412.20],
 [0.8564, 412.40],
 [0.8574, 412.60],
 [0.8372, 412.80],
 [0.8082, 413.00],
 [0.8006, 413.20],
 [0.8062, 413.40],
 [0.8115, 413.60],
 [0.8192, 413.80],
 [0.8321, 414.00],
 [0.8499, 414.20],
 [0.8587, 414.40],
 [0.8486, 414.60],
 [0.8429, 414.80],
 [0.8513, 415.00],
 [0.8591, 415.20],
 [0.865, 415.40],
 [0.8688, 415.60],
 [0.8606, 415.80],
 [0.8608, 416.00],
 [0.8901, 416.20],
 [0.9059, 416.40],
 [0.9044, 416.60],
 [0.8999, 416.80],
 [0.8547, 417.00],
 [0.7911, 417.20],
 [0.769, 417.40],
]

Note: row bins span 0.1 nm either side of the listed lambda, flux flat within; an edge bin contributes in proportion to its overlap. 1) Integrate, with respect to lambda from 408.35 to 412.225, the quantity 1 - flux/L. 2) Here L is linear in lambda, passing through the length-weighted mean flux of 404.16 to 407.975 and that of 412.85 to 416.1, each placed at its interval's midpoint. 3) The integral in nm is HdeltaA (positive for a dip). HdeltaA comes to 0.49 nm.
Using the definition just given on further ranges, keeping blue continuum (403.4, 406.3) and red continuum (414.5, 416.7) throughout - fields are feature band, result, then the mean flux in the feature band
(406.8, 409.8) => 0.38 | 0.803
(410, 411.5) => 0.28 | 0.732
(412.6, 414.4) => 0.12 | 0.825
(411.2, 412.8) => 0.11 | 0.831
